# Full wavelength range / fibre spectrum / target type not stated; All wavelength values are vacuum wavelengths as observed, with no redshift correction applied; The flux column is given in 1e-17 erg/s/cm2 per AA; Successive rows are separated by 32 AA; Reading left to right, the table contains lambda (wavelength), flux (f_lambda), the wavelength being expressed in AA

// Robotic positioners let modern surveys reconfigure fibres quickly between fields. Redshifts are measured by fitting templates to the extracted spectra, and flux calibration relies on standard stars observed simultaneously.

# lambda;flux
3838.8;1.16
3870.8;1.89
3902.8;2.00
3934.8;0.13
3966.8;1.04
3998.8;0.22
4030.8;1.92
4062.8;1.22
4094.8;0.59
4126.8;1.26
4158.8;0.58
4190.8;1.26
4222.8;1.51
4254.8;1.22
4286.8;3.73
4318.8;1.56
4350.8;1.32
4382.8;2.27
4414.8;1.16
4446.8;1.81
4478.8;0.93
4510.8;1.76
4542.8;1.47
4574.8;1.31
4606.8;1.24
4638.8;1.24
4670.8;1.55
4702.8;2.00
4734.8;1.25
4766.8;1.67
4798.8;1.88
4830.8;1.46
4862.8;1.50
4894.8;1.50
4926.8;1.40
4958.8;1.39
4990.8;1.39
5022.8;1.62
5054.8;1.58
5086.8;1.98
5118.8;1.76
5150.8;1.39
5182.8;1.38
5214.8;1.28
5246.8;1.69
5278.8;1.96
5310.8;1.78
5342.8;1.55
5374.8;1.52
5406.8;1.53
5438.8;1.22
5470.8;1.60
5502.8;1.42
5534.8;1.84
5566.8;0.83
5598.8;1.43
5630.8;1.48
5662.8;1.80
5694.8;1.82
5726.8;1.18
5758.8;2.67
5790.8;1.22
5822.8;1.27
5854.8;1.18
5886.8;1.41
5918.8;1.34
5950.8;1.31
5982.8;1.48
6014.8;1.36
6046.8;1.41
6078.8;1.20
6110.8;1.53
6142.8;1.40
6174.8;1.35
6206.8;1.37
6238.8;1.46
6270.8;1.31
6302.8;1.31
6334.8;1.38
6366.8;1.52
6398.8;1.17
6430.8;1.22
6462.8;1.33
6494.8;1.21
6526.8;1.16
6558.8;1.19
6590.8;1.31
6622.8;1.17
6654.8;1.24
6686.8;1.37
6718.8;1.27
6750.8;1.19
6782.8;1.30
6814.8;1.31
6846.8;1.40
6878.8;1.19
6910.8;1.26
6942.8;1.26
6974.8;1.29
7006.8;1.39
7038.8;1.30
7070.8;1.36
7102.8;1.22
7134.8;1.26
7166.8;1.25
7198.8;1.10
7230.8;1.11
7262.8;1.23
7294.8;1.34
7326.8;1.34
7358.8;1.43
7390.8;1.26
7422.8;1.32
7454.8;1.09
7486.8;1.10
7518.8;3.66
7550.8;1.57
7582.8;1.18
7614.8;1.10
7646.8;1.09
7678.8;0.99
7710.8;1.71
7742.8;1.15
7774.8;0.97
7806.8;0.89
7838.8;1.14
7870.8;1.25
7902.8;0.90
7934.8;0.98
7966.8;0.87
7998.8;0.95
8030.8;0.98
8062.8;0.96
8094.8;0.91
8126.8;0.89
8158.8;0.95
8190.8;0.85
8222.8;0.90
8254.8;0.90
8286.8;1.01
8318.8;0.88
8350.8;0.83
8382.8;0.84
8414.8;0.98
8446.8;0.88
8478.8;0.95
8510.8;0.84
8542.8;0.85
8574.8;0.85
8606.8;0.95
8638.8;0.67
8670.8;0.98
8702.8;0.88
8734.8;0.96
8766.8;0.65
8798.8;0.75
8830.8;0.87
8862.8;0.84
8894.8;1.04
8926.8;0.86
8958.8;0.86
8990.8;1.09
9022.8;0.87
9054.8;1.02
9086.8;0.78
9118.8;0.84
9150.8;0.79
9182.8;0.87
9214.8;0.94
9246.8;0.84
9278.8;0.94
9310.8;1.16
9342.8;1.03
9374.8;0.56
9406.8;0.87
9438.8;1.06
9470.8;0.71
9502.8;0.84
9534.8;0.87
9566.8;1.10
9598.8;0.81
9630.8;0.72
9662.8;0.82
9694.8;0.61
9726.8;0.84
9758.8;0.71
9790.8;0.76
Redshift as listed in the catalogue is 0.15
